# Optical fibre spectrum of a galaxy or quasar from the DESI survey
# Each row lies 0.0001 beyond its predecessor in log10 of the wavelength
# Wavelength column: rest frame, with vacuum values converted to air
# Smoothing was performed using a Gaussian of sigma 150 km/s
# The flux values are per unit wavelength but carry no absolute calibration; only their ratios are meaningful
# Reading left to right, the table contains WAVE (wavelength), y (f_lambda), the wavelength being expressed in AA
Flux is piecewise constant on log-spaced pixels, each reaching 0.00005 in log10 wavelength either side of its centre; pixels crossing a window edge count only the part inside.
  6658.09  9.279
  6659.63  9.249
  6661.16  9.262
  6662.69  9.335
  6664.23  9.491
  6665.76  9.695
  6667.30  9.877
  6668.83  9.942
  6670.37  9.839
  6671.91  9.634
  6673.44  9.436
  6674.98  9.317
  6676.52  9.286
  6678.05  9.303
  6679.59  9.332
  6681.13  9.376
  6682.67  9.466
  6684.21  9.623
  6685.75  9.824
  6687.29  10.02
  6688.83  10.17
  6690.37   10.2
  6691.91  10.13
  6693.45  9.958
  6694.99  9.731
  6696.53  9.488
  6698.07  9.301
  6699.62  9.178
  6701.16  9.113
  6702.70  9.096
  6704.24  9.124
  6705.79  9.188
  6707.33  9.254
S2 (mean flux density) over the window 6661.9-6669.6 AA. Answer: 9.67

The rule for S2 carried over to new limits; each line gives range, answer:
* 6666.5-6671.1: 9.88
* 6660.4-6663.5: 9.3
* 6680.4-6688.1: 9.66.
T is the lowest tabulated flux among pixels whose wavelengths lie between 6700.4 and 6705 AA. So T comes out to 9.096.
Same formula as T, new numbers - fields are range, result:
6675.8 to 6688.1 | 9.286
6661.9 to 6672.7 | 9.335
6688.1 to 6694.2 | 9.958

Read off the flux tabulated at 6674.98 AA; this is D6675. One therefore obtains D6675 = 9.317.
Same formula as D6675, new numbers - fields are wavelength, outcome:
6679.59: 9.332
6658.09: 9.279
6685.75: 9.824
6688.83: 10.17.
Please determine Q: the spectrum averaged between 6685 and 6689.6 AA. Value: 10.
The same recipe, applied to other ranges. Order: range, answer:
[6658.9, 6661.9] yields 9.27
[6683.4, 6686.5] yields 9.71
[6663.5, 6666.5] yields 9.61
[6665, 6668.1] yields 9.79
